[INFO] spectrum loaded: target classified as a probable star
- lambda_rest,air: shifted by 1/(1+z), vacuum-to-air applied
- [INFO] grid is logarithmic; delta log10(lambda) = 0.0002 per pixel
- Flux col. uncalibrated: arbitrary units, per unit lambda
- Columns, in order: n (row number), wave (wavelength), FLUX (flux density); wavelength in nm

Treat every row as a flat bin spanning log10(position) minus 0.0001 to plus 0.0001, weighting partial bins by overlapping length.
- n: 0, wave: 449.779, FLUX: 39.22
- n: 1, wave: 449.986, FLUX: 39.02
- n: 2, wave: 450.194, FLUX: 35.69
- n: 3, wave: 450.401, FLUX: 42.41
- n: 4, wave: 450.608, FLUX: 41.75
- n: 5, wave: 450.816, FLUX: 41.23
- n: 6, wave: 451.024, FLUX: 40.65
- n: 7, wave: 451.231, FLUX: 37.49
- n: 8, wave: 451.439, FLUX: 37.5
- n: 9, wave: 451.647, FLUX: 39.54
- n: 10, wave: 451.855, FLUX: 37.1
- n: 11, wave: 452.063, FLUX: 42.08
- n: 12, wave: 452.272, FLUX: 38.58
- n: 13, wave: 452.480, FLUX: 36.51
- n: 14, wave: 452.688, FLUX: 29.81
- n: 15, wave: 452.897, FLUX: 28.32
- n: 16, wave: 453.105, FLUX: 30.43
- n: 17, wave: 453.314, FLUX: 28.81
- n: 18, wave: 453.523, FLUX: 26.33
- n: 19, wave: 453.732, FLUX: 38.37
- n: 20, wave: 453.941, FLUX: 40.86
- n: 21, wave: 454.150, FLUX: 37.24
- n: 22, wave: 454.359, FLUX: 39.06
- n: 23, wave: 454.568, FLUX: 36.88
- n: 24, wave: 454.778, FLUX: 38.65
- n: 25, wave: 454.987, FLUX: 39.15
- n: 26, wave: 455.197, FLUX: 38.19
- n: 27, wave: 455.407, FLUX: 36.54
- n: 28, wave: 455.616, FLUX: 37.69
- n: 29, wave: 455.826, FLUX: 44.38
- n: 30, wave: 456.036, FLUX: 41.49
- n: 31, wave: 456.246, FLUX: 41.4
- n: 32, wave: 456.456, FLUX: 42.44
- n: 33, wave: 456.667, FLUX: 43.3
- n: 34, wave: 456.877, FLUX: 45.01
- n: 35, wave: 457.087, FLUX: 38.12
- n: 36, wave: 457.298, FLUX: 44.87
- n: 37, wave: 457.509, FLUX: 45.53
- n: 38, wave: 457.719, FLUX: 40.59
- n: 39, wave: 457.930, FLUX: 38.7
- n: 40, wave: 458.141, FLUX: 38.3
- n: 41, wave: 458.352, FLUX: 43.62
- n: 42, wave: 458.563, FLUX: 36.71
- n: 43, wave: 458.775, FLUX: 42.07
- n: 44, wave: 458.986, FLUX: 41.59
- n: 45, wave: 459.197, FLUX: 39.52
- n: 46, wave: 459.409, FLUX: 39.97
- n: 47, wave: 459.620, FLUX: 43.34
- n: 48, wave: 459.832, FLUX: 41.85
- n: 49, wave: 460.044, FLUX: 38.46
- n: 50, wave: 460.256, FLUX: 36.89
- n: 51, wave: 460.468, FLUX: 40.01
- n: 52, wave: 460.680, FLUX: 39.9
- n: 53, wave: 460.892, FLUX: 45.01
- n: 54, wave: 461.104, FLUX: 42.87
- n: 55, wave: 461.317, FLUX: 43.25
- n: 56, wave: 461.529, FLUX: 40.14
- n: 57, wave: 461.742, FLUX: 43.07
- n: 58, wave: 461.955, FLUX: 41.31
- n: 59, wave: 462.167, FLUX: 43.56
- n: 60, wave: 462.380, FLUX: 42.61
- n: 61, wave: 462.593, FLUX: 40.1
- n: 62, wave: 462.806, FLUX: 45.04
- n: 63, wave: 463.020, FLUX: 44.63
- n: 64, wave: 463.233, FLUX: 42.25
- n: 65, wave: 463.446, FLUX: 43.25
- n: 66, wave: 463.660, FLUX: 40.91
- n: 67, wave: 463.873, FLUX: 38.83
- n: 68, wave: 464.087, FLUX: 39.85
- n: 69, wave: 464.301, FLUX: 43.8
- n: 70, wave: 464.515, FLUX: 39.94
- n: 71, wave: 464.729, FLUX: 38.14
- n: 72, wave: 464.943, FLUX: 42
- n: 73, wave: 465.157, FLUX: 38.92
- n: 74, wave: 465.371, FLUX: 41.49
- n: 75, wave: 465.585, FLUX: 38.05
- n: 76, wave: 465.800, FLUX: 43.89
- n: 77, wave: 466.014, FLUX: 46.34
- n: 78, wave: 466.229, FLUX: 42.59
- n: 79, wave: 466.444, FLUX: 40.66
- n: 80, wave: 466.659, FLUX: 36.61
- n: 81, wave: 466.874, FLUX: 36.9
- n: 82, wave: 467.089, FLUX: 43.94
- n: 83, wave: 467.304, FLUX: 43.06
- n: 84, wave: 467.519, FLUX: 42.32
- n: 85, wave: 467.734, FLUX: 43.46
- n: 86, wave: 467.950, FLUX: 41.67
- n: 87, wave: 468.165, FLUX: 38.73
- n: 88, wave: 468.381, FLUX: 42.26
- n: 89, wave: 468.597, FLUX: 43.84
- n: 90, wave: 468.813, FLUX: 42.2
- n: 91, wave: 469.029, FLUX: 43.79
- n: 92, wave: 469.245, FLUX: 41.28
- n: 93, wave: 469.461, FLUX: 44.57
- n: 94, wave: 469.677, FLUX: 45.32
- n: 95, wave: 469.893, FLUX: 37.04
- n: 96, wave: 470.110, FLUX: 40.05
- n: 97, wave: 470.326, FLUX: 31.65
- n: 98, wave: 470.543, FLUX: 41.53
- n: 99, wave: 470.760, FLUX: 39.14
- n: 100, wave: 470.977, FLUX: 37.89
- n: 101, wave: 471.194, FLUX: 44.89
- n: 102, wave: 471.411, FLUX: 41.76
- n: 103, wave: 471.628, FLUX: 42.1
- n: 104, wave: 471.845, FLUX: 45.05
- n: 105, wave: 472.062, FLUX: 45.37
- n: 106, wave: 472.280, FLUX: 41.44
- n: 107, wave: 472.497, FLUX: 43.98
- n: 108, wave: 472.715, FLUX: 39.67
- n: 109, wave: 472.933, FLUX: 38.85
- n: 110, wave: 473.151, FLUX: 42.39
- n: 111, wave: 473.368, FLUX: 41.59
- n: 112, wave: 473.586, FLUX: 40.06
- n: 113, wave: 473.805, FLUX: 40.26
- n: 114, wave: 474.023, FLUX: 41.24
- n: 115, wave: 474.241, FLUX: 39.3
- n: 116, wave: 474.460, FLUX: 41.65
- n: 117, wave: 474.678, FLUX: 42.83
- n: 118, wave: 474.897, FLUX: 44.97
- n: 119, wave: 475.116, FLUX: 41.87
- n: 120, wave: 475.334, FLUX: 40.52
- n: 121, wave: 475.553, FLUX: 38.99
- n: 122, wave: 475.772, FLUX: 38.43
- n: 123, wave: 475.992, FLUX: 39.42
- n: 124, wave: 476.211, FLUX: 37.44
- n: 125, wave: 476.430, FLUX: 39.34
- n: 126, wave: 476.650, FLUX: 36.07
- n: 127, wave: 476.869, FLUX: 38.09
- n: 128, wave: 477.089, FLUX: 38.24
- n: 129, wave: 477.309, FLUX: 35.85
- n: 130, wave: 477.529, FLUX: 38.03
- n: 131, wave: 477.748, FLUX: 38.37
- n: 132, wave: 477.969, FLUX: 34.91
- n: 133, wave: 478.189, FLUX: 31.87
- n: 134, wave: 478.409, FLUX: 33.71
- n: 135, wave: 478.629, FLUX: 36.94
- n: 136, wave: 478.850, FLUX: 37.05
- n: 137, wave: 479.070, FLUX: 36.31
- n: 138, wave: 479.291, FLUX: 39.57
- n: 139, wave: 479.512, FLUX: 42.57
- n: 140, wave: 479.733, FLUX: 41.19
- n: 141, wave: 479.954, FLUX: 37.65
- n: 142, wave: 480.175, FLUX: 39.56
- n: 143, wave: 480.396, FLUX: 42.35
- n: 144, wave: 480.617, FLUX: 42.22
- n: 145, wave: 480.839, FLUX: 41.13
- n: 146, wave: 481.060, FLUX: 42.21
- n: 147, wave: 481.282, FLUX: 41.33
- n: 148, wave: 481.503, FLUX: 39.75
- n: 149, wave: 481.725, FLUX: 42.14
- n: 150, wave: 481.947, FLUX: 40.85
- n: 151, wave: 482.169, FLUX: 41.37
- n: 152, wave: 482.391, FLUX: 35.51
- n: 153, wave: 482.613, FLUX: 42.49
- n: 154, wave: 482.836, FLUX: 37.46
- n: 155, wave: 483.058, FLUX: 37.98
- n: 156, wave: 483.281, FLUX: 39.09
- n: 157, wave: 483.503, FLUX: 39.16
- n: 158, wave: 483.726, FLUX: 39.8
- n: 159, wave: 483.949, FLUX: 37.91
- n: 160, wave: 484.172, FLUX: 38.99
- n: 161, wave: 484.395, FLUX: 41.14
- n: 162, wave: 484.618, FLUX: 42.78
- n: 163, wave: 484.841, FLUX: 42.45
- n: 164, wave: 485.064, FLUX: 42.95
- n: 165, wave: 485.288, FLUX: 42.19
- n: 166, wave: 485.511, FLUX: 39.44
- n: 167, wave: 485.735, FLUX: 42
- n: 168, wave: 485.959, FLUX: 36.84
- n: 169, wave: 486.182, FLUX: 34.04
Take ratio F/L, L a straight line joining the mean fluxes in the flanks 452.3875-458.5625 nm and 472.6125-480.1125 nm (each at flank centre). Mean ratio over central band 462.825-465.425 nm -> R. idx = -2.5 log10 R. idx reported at -0.07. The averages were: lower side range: 38.3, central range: 41.3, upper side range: 39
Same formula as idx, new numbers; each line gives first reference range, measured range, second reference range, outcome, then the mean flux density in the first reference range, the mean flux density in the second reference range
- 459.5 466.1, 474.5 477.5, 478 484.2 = 0.012 mag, 41.6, 39.2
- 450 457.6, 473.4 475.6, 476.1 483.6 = -0.069 mag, 38.4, 38.8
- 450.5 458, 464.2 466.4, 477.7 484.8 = -0.073 mag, 38.5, 39.3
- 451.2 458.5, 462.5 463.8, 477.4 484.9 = -0.106 mag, 38.4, 39.3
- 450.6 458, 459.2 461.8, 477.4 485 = -0.068 mag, 38.4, 39.3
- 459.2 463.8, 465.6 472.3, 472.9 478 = -0.026 mag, 41.8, 39.6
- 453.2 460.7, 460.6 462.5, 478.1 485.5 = -0.075 mag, 39.6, 39.7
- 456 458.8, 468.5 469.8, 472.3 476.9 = -0.069 mag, 41.6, 40.4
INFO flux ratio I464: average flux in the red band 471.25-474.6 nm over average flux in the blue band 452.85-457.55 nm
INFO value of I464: 1.1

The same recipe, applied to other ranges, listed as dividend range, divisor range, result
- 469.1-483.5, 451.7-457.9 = 1.04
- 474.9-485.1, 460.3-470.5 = 0.95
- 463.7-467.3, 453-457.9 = 1.05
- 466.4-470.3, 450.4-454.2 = 1.14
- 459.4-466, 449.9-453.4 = 1.12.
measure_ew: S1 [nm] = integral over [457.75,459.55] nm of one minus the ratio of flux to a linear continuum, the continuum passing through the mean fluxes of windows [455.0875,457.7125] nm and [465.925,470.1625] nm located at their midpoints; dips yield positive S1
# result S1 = 0.06 nm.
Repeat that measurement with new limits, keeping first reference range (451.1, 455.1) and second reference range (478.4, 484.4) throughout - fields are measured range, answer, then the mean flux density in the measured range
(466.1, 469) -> -0.281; 41.5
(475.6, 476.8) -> 0.024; 38.2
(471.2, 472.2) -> -0.137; 43.7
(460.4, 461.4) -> -0.143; 42.3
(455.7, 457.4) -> -0.287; 42.6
